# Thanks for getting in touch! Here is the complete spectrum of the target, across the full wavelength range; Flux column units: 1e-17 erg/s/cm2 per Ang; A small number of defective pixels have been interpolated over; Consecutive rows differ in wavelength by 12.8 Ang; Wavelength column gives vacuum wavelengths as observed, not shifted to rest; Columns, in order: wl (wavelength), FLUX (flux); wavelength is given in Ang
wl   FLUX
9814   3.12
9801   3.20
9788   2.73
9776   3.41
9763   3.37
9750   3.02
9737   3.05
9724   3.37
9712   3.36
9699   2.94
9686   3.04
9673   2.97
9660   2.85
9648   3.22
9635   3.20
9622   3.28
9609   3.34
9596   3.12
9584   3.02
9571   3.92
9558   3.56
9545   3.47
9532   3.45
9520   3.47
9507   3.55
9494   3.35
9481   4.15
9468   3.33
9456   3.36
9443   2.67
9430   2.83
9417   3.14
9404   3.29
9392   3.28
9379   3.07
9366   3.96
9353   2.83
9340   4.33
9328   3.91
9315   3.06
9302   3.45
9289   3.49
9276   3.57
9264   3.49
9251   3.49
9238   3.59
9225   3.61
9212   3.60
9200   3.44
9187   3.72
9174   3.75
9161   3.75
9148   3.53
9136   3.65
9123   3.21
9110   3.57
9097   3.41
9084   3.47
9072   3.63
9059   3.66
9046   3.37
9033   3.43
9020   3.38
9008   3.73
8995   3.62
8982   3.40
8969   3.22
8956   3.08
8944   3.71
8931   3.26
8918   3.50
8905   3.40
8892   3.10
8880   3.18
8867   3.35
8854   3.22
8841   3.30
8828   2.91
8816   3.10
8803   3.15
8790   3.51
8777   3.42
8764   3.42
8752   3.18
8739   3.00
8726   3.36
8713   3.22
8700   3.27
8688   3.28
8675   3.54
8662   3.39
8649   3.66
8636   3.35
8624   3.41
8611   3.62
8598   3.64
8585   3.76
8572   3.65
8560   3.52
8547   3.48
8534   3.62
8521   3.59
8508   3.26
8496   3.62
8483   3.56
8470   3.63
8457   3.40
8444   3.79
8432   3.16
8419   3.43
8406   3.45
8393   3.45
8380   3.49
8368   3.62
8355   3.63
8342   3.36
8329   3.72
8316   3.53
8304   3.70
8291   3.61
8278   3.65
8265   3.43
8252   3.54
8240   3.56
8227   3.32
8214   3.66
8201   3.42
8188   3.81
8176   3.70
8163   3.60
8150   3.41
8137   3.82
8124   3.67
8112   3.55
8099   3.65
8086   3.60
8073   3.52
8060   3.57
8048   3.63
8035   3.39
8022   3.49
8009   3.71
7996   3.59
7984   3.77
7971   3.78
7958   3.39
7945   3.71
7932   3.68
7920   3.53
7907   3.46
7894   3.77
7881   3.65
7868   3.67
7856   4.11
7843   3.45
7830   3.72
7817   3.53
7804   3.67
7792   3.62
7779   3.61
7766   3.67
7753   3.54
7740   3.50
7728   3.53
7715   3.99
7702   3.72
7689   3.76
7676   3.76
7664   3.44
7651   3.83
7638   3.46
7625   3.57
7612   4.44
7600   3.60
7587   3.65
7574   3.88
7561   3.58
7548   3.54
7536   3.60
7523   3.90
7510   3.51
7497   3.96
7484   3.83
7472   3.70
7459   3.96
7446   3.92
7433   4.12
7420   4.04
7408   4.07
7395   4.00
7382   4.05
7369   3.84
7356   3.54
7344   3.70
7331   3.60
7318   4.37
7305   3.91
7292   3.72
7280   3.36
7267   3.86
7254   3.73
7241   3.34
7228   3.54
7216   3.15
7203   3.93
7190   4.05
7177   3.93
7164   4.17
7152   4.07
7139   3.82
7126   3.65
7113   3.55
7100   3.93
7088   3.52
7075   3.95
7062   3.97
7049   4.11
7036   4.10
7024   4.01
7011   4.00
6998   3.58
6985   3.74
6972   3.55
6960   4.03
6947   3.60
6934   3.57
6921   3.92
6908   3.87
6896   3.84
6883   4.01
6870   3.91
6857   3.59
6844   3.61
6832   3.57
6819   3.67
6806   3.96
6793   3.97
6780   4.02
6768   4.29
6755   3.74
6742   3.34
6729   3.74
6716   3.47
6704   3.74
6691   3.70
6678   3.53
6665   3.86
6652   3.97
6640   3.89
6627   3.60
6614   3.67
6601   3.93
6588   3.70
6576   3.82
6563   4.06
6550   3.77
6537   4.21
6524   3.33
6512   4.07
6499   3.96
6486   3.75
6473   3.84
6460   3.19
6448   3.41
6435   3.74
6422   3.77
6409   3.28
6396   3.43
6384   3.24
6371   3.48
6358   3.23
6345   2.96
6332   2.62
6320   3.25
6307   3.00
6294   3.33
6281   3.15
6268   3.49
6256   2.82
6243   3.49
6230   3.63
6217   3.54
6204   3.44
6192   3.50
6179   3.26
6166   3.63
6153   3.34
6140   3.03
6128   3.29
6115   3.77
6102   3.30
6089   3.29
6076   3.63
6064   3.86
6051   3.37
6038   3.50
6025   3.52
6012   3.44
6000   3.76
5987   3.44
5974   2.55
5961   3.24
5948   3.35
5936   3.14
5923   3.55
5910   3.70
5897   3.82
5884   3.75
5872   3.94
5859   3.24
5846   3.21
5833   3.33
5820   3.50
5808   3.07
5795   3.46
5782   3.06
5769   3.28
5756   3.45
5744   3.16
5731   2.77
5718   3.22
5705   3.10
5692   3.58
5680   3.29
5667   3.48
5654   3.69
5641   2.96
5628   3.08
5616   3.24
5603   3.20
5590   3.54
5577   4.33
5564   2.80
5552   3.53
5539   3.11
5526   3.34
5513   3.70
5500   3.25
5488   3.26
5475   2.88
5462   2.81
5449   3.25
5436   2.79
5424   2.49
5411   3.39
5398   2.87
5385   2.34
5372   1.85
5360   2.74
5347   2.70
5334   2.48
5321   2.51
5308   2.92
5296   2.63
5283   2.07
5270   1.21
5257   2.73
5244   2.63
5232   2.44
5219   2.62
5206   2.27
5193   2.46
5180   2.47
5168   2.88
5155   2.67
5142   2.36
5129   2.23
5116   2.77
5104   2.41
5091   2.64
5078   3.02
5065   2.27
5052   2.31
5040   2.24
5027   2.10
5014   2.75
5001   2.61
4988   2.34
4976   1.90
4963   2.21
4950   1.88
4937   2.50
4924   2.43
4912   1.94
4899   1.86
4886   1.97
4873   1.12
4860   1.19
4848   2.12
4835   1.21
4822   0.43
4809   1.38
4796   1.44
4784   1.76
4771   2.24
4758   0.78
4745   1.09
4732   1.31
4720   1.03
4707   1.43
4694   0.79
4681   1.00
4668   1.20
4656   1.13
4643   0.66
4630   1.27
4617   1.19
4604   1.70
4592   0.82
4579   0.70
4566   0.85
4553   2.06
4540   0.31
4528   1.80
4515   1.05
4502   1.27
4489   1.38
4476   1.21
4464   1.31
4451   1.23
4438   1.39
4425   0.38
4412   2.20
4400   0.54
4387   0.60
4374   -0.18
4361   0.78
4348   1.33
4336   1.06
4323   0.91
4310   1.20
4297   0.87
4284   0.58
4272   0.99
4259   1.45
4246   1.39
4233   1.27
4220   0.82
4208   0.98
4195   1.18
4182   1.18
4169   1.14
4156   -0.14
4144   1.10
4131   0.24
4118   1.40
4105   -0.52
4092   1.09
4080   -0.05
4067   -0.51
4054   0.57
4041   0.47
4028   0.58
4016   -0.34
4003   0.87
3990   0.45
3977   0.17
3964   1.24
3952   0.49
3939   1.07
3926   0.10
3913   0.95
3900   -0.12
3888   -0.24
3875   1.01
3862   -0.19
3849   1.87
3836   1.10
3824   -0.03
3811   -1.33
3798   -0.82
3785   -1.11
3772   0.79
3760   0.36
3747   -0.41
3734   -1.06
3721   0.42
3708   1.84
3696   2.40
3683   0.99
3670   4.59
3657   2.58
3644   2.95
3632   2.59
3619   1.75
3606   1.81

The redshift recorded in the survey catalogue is 0.22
